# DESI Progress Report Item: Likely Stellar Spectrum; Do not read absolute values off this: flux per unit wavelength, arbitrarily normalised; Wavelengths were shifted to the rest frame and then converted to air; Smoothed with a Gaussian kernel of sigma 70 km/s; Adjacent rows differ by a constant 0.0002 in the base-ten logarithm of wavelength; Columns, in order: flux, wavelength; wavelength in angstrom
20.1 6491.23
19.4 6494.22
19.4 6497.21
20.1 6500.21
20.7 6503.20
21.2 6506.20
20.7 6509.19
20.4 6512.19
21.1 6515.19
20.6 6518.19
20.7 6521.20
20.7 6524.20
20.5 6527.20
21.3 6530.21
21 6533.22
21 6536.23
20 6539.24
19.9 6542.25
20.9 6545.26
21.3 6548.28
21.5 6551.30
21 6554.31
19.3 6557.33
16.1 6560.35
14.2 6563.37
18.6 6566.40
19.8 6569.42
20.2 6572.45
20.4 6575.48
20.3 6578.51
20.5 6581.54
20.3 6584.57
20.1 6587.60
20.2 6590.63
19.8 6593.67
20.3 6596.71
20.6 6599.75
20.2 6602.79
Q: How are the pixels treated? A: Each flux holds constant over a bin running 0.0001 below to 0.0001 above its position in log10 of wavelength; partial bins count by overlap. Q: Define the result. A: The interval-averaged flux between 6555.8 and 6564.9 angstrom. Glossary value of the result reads 16.5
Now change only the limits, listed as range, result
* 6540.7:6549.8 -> 20.7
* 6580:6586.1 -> 20.4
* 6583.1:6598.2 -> 20.1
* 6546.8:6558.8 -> 20.8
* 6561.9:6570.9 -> 17.5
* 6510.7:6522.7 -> 20.7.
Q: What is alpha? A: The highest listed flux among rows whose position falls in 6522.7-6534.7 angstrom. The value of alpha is 21.3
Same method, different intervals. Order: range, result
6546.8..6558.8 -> 21.5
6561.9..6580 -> 20.4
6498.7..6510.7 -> 21.2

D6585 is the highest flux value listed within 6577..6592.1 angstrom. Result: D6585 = 20.5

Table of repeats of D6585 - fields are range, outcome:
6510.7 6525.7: 21.1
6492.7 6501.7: 20.1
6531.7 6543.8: 21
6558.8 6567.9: 18.6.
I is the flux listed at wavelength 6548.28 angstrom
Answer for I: 21.3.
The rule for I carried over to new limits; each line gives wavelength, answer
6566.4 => 18.6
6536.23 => 21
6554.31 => 21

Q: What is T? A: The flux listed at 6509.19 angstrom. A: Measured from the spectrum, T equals 20.7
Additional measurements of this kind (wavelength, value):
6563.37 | 14.2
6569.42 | 19.8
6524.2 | 20.7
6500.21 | 20.1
